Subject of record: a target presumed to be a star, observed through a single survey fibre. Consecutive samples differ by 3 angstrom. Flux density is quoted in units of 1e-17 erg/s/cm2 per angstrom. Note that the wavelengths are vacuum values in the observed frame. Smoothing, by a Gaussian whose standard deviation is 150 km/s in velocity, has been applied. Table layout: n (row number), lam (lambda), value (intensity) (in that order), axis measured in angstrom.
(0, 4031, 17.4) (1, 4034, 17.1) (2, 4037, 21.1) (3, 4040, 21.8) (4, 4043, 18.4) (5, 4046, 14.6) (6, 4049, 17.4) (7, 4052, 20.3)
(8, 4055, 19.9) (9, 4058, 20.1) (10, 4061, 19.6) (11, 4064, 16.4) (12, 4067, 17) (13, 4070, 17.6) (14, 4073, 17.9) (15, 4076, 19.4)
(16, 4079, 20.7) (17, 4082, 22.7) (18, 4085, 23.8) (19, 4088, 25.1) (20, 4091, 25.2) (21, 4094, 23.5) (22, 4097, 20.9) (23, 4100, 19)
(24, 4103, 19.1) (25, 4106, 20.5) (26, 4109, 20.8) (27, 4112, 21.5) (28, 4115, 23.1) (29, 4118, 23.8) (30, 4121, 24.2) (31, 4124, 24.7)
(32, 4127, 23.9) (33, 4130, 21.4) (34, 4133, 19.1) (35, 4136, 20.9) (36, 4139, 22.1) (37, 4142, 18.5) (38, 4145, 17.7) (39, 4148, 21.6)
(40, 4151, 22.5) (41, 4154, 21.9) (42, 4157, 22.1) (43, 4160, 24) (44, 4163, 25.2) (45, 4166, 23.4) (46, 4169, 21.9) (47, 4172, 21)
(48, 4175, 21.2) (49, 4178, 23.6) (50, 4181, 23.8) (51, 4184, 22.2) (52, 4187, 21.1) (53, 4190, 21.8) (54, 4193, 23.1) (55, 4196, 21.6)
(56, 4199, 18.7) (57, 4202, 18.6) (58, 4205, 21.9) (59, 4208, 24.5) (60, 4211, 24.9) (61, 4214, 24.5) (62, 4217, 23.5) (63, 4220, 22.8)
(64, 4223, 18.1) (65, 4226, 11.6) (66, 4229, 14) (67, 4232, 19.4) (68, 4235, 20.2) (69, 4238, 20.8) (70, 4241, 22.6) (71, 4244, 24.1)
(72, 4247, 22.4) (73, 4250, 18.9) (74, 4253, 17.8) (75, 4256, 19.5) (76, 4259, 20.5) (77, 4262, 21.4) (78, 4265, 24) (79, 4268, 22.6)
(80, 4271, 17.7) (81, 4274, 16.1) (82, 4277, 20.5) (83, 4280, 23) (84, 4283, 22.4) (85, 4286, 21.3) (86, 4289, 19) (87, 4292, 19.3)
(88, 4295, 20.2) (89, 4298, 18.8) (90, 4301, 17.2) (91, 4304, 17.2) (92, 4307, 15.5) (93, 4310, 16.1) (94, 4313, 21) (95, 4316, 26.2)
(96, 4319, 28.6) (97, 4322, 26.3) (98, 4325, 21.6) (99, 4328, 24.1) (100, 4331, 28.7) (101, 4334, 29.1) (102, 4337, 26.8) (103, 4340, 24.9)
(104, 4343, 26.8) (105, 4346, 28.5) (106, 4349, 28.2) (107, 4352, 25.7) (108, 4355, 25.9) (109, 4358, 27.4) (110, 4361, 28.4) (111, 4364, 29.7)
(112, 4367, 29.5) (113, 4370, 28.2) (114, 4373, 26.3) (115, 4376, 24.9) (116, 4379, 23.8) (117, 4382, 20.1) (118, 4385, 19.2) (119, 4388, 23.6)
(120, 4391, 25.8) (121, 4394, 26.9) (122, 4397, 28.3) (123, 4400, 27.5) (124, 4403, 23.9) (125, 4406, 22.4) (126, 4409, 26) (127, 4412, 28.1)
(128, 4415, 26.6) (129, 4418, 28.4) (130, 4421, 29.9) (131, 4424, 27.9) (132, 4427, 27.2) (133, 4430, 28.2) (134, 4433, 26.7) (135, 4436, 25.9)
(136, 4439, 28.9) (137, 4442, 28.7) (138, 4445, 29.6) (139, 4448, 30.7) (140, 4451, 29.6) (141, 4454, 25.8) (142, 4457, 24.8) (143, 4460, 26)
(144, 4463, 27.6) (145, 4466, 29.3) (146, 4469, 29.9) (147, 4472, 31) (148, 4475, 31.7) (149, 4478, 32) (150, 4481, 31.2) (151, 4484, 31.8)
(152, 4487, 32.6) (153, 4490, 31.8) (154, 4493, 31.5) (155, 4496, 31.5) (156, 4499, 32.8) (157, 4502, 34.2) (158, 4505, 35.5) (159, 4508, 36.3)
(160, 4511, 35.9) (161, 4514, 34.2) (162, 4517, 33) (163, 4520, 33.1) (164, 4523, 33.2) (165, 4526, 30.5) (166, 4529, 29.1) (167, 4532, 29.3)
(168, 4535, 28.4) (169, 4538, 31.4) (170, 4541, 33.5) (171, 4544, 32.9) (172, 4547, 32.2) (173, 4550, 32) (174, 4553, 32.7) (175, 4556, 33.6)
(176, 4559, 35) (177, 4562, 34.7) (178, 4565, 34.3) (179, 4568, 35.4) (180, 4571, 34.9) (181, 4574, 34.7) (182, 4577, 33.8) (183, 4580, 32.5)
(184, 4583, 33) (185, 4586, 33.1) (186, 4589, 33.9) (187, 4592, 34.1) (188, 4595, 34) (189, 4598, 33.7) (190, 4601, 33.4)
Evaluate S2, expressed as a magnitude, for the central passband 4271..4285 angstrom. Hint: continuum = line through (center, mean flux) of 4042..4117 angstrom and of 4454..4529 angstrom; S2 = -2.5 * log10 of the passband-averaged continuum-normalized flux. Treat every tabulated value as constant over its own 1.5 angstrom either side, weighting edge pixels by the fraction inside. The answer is 0.26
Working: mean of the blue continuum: 20.2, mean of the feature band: 20.2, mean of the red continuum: 31.6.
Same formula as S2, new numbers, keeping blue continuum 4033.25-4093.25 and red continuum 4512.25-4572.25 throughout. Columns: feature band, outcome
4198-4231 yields 0.18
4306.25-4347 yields 0.09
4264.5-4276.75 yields 0.27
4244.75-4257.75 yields 0.24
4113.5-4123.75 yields -0.12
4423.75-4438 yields 0.10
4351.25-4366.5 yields 0.01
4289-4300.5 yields 0.33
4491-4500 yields -0.02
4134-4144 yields 0.08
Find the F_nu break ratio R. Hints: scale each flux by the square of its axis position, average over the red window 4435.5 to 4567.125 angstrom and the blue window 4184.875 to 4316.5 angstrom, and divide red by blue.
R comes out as 1.74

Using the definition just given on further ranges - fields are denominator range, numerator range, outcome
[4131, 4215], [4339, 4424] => 1.32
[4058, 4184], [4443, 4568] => 1.76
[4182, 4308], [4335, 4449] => 1.40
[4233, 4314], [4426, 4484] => 1.57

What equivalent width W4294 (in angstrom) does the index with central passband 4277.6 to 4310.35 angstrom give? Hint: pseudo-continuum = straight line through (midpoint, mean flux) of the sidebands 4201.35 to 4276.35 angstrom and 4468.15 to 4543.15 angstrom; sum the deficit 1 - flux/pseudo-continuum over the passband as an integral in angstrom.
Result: 5.22 angstrom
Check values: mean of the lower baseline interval 20.5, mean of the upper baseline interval 32.2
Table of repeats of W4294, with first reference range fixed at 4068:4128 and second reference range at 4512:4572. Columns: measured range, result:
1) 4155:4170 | 0.0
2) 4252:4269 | 3.2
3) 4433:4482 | 2.9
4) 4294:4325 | 7.2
